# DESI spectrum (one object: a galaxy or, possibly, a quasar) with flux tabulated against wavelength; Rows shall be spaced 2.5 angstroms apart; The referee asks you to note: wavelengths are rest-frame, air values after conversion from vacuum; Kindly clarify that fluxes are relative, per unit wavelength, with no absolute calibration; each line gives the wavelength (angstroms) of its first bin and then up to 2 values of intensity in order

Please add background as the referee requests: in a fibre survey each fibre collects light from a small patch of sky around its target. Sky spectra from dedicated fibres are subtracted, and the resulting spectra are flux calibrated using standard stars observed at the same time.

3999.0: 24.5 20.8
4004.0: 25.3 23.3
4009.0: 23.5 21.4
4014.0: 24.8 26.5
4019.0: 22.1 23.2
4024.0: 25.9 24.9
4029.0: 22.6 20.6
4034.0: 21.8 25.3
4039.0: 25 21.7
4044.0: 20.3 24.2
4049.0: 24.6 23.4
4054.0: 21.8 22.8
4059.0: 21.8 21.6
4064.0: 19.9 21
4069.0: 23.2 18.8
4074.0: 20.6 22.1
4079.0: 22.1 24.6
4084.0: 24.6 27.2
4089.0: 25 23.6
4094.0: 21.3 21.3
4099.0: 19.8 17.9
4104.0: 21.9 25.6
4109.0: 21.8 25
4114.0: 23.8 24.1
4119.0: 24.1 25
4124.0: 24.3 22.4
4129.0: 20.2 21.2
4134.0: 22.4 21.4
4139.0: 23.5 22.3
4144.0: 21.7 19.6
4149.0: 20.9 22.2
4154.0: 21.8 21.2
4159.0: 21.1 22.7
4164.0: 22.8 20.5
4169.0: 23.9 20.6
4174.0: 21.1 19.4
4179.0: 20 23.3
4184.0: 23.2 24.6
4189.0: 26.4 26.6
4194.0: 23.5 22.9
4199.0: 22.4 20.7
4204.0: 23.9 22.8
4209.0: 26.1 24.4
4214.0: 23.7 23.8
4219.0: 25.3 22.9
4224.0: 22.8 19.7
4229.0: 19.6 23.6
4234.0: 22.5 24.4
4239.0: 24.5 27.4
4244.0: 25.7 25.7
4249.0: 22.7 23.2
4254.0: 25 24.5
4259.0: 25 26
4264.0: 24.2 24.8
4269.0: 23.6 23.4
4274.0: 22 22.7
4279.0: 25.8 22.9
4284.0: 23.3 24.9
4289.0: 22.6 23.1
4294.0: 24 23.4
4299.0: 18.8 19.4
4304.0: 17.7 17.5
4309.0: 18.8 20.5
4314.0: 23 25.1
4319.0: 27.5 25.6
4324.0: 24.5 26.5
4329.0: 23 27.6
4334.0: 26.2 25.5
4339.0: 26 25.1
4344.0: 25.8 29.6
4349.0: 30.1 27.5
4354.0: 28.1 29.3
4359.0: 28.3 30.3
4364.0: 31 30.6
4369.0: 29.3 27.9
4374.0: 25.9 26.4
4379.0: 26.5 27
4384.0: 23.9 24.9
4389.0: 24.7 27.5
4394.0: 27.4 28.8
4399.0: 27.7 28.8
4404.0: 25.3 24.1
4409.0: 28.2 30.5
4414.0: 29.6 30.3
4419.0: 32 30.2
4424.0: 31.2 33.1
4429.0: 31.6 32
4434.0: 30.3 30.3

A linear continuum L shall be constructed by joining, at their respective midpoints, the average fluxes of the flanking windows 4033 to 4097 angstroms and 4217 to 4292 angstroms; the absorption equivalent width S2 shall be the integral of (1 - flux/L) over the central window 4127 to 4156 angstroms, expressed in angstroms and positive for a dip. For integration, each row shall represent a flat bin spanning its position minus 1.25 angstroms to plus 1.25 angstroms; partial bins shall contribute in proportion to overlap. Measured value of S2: 2.0 angstroms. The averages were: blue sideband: 22.7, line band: 21.6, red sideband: 23.8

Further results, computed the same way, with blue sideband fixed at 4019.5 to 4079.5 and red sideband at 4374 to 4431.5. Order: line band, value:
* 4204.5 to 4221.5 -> 0.6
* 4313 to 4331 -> 1.2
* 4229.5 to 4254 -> 1.2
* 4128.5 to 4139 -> 1.0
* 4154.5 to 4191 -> 3.3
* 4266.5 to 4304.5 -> 5.2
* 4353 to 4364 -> -0.7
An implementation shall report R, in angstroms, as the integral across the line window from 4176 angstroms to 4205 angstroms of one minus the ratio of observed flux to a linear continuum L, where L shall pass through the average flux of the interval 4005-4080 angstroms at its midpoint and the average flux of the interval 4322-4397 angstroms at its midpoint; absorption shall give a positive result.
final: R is 1.9 angstroms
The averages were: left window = 22.7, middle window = 23.2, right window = 27.1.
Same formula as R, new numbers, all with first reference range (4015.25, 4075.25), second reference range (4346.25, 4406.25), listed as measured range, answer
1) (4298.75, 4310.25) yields 3.5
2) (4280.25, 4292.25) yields 1.3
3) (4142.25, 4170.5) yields 3.1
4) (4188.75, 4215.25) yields 1.3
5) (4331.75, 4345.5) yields 0.6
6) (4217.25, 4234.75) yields 2.1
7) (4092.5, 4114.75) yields 1.4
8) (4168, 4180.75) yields 1.9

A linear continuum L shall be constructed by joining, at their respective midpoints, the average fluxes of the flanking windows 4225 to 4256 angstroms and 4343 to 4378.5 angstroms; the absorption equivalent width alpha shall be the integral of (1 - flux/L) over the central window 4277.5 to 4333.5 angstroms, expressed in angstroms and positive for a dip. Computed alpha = 7.02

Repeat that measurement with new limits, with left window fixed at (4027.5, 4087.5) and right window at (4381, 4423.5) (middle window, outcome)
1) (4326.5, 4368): -1.2 angstroms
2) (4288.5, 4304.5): 2.9 angstroms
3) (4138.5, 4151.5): 1.3 angstroms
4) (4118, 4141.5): 1.0 angstroms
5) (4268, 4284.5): 1.6 angstroms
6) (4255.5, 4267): 0.3 angstroms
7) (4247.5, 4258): 0.7 angstroms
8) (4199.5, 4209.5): 0.7 angstroms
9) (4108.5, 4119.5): -0.2 angstroms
